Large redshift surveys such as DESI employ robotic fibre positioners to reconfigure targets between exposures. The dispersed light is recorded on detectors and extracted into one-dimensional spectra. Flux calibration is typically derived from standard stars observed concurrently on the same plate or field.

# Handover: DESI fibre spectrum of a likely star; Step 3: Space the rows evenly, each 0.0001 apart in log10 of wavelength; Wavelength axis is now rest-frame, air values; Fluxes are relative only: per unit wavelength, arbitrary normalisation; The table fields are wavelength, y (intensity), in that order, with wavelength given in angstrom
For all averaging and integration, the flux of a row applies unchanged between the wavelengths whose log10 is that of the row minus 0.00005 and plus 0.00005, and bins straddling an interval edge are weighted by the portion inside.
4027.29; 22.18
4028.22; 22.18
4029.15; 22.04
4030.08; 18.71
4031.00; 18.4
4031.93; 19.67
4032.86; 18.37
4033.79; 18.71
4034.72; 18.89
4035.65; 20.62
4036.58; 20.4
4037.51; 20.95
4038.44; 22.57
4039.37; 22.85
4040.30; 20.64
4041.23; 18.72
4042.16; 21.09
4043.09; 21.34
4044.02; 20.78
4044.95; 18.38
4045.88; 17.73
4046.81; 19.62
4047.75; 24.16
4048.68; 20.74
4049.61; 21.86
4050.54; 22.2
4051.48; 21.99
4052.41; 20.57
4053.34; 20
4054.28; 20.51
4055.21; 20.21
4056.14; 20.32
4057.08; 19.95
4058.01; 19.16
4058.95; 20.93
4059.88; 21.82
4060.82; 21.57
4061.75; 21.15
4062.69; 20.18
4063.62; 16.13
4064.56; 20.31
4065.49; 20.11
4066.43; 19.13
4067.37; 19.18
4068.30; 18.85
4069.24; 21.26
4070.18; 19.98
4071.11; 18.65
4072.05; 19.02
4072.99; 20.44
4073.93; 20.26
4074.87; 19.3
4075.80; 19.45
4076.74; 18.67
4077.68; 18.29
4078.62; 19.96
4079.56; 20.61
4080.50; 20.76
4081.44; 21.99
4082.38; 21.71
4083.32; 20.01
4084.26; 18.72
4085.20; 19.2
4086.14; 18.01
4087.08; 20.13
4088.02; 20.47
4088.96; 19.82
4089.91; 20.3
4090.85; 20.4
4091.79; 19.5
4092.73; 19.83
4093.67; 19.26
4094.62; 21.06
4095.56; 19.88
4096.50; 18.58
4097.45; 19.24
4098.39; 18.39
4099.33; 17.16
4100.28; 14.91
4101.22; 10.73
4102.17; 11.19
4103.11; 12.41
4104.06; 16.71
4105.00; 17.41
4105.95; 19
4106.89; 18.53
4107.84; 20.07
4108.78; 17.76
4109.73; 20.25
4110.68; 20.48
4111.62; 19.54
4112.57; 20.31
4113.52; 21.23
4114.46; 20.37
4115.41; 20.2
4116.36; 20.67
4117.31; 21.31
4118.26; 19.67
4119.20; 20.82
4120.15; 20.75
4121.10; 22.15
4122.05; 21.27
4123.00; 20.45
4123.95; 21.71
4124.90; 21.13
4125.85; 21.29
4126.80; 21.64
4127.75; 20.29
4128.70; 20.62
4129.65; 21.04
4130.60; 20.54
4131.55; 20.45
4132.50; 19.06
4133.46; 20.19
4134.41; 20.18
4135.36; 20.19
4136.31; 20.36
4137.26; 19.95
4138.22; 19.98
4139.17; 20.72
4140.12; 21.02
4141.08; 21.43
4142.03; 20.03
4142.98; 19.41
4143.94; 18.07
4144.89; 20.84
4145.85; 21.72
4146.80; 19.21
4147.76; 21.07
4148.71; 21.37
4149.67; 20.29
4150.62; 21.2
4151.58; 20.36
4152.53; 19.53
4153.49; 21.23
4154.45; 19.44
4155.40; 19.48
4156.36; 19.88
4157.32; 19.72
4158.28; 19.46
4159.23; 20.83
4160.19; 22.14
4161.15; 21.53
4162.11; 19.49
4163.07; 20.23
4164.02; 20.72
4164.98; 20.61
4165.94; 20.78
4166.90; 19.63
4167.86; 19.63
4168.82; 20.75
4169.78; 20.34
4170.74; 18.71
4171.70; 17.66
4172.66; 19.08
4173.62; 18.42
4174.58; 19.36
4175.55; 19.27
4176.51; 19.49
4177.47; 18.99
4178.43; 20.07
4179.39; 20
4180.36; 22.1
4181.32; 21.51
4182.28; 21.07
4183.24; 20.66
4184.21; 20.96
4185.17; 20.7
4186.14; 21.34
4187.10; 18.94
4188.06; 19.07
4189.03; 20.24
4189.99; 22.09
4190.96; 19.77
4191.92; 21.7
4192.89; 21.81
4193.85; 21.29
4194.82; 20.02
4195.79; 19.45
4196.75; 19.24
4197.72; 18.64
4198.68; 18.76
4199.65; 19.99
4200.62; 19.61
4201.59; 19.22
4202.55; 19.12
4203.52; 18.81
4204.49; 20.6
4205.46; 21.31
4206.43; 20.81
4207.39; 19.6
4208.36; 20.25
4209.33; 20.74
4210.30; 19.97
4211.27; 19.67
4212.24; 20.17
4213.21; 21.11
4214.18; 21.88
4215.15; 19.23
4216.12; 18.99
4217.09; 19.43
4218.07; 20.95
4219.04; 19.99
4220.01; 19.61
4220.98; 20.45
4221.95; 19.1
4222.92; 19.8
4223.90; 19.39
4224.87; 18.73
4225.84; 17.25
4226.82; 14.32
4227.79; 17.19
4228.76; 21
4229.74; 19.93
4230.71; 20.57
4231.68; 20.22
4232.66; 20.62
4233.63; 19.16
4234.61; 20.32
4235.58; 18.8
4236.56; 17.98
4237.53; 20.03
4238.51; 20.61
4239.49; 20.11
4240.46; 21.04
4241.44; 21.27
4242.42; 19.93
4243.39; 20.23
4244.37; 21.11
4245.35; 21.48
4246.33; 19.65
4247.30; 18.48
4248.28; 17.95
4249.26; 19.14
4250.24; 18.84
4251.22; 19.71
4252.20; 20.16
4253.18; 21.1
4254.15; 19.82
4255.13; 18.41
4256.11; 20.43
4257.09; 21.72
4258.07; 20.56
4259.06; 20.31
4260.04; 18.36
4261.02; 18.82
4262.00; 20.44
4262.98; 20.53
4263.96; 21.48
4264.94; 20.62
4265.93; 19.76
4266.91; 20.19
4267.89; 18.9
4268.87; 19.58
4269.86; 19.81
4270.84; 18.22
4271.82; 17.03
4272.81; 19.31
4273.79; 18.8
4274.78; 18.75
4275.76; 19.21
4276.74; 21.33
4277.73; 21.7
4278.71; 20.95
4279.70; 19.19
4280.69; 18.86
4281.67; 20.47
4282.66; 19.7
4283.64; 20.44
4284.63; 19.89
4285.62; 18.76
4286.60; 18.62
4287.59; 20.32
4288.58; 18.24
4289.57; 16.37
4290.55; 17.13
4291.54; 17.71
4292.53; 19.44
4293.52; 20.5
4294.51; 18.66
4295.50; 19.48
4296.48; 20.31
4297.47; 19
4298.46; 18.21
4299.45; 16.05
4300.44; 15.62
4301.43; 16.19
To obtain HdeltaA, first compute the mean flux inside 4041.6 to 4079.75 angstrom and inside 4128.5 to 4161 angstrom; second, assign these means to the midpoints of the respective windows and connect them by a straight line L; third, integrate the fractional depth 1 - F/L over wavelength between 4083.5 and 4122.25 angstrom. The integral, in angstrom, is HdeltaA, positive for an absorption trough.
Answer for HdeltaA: 2.4 angstrom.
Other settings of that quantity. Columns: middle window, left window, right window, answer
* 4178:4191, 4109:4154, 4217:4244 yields -0.4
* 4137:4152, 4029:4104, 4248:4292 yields -0.7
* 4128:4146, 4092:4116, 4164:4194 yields -1.1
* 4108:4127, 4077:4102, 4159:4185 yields -1.2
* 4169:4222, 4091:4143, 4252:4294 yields -1.3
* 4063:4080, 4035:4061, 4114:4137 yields 1.1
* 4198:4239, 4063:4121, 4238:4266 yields 0.5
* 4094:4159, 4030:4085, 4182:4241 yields 1.2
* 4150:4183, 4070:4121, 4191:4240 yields -1.0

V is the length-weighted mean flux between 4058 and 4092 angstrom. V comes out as 19.9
